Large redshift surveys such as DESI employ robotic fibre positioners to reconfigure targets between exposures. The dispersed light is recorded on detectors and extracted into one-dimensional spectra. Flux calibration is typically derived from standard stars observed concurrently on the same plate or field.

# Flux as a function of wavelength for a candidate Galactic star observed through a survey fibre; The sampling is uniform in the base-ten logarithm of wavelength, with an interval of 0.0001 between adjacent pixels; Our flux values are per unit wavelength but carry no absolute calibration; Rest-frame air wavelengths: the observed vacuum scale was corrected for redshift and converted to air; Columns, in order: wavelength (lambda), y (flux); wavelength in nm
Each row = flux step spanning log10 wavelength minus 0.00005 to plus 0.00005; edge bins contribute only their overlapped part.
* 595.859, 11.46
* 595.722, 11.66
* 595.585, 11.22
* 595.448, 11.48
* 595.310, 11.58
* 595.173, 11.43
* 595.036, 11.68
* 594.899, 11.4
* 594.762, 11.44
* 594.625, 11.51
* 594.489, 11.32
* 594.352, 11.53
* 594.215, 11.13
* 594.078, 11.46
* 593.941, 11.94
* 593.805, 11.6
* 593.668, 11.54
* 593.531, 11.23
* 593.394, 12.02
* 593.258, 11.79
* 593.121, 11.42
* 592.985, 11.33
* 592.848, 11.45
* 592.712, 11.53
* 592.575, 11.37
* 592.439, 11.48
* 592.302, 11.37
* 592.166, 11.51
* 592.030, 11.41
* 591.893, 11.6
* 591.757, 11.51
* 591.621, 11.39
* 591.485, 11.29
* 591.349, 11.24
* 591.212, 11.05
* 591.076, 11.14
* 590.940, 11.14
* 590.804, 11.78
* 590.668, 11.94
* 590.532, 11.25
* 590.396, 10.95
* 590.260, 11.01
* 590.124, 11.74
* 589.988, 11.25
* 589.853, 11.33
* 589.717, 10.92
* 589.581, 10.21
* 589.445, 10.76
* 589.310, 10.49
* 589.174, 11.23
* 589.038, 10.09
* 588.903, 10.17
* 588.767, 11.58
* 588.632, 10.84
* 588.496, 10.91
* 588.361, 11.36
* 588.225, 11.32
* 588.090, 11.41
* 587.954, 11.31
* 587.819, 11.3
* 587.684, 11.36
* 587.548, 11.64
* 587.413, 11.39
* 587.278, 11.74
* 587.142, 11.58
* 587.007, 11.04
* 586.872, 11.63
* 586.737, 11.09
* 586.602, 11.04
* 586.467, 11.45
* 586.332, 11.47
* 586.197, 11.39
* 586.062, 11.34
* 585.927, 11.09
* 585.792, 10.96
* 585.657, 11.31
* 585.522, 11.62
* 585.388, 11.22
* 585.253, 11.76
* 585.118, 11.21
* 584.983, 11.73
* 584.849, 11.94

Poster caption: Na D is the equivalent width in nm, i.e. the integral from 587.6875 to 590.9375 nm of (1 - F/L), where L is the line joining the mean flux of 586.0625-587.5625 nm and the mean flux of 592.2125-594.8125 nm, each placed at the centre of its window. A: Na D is 0.10 nm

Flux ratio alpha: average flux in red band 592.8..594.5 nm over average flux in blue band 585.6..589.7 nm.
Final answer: 1.0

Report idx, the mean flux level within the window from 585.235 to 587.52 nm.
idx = 11.4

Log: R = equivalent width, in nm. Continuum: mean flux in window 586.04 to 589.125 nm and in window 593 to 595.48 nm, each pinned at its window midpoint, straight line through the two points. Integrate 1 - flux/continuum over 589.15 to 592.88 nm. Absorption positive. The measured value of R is 0.04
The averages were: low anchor 11.2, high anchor 11.5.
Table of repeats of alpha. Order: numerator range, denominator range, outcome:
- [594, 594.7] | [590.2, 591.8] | 1.01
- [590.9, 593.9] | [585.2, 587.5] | 1.01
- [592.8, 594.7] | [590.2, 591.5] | 1.02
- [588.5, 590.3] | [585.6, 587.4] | 0.96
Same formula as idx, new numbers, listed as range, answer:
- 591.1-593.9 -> 11.5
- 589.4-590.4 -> 11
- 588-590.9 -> 11.1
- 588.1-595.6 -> 11.3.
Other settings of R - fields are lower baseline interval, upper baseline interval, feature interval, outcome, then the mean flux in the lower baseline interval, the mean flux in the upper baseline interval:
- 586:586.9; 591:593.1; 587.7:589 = 0.03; 11.3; 11.4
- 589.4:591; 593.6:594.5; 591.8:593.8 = -0.02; 11.2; 11.5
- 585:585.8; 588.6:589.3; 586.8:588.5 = -0.06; 11.4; 10.8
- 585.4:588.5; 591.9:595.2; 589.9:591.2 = 0.01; 11.3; 11.5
